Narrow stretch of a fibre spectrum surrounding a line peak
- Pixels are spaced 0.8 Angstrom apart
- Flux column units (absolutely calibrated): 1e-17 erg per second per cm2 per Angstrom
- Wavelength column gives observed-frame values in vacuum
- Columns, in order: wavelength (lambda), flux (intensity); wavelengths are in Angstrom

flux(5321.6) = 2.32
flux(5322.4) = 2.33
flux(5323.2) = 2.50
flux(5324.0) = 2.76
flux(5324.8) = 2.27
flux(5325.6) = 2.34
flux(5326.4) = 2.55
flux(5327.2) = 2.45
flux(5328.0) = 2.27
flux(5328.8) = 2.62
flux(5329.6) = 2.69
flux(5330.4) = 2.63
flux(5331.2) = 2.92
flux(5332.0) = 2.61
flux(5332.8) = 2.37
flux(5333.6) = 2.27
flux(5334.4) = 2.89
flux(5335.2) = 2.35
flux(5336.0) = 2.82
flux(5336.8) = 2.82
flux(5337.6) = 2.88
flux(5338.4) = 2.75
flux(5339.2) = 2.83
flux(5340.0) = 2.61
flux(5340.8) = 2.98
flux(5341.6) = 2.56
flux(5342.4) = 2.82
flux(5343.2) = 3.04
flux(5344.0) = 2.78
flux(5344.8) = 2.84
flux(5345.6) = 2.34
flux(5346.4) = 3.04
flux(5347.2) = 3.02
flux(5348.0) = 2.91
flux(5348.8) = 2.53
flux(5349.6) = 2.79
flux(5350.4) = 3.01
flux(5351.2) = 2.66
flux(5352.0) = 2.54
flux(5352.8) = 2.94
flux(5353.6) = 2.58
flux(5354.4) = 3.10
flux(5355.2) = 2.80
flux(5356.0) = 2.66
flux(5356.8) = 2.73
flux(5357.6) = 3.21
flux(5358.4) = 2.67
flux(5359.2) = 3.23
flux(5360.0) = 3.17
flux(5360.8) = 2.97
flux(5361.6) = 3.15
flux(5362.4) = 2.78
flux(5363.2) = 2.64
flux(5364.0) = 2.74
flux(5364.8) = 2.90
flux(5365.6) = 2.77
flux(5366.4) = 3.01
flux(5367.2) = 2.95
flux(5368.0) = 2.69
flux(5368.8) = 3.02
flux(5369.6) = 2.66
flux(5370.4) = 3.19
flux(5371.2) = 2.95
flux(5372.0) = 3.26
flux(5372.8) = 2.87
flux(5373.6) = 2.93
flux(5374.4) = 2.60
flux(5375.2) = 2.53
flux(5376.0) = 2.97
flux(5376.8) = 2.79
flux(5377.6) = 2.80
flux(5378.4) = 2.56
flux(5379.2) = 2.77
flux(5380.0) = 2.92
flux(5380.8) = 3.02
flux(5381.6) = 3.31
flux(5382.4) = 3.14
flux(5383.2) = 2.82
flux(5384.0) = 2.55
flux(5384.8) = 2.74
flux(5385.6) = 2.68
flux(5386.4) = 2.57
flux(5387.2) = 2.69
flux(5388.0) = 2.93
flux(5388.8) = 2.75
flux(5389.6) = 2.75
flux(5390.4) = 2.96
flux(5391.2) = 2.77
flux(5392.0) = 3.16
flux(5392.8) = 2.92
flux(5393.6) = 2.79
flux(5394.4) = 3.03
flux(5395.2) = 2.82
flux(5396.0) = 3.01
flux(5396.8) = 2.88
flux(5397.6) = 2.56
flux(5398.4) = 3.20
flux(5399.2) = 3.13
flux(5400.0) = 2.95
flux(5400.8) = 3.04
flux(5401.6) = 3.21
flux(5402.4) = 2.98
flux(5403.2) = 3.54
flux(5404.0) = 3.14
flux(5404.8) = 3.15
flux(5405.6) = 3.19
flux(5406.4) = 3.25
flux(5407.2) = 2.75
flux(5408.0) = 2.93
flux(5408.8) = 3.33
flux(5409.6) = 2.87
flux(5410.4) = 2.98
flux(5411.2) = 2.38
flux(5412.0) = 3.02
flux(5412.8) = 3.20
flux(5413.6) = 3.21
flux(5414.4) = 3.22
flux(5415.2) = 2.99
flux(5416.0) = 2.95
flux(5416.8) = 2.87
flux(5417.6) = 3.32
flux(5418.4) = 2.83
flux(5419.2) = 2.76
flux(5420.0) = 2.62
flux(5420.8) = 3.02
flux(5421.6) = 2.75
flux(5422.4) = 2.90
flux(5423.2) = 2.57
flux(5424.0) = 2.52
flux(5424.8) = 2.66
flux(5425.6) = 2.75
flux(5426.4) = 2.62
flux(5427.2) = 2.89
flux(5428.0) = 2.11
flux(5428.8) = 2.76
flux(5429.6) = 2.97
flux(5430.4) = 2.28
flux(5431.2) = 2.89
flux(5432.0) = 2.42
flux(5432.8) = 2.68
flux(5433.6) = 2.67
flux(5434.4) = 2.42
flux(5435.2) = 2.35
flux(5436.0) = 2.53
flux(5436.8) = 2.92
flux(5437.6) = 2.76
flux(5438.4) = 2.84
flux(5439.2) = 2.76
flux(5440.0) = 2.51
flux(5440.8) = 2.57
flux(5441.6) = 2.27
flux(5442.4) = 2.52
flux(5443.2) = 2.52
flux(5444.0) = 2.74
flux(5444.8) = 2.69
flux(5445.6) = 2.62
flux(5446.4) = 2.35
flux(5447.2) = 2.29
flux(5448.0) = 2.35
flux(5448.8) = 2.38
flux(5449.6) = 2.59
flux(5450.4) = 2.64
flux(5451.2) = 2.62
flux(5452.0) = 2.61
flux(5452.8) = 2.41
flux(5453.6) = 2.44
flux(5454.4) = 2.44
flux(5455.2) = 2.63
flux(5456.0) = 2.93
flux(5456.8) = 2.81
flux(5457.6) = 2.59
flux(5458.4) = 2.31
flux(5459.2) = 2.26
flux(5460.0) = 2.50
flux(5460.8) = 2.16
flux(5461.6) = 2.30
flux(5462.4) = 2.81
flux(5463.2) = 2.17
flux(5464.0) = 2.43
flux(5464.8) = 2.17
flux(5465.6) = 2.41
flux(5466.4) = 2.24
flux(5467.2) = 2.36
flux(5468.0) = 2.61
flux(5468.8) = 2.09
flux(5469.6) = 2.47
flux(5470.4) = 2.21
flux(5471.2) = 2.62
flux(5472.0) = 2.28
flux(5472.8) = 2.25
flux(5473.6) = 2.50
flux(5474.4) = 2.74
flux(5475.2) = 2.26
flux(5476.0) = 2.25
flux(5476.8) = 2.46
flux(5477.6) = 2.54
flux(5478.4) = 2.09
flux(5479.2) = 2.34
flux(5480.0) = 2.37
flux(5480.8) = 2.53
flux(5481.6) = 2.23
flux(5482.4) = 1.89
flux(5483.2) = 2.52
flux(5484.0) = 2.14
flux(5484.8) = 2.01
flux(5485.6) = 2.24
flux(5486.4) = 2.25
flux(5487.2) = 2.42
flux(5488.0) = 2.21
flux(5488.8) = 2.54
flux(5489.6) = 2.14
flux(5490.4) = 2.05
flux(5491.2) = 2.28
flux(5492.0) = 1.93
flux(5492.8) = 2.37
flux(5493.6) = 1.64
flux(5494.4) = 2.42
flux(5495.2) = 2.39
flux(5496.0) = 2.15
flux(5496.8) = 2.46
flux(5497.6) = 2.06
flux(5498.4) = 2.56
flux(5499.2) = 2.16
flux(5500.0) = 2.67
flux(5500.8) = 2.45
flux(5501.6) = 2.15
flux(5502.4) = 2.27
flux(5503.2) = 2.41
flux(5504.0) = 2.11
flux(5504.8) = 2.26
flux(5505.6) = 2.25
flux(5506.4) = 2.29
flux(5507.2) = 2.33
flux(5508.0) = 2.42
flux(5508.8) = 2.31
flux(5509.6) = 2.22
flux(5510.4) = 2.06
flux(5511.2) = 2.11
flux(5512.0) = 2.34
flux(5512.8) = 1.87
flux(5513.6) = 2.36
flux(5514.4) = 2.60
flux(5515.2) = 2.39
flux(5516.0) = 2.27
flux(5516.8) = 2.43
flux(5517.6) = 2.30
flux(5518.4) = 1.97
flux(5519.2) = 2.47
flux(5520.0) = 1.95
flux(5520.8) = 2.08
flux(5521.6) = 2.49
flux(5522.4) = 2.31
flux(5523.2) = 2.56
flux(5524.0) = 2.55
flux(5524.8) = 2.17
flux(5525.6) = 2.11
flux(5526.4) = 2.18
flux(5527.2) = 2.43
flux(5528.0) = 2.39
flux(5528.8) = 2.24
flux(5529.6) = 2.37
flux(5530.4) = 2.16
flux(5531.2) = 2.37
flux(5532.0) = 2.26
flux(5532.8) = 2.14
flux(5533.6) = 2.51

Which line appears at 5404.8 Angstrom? C III]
